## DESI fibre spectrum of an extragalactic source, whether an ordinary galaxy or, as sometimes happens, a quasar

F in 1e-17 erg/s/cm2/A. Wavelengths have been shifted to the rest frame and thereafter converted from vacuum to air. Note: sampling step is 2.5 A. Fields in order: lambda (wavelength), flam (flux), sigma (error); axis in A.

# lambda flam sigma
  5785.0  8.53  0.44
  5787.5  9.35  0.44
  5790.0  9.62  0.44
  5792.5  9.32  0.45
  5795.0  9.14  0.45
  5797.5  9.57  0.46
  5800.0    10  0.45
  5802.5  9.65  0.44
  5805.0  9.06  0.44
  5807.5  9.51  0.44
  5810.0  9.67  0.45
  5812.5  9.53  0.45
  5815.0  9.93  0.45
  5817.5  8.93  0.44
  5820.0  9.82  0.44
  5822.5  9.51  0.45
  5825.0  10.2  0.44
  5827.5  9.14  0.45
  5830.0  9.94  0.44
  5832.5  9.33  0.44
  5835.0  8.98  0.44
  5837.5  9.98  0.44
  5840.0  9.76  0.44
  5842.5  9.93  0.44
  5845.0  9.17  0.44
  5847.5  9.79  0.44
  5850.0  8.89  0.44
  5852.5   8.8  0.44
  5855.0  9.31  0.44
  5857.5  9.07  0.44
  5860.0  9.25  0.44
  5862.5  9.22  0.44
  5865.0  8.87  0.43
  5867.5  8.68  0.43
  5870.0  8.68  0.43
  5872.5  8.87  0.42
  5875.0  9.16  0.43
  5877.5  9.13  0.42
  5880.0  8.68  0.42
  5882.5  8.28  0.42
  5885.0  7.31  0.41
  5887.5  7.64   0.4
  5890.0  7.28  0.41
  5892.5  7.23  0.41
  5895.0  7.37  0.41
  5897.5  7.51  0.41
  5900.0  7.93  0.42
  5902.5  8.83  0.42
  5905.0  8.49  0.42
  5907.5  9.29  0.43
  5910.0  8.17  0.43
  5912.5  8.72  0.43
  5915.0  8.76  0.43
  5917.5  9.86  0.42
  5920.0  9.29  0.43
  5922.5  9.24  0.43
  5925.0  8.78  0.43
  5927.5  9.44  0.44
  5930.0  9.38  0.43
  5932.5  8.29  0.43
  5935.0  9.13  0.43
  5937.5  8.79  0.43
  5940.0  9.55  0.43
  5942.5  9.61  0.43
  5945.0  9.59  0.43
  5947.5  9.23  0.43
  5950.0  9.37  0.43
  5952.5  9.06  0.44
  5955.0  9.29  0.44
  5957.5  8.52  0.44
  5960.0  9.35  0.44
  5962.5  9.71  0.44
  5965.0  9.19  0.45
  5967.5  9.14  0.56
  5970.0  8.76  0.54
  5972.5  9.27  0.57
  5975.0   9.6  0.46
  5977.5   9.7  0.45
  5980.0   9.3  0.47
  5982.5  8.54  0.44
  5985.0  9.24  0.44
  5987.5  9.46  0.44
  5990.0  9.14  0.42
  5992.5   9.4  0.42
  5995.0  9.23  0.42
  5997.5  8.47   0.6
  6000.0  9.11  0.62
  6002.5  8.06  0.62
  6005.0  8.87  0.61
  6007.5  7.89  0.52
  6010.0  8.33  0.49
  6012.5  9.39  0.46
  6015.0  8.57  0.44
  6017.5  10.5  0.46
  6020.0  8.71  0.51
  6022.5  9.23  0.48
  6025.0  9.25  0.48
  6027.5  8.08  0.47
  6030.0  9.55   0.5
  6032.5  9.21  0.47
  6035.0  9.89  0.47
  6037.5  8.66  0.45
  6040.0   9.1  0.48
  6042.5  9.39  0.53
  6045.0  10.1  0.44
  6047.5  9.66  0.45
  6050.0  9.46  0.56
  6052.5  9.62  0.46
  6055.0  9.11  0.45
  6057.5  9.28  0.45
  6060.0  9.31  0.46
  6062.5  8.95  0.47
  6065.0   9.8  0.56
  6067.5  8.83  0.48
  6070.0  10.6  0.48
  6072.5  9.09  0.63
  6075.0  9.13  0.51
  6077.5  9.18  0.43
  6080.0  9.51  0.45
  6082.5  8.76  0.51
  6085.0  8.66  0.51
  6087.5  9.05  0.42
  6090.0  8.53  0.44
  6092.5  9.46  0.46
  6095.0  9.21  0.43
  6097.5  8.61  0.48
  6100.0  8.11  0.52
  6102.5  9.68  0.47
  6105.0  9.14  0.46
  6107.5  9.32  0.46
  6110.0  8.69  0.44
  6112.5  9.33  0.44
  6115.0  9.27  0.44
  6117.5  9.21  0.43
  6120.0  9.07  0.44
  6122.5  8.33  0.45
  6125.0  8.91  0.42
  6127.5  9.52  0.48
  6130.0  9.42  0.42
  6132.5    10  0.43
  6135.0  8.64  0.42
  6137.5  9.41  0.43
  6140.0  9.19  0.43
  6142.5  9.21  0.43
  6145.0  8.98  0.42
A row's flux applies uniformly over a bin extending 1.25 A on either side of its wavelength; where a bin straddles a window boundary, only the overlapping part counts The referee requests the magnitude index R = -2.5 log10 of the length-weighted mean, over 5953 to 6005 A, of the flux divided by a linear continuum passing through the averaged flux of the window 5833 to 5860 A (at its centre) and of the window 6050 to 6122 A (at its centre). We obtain 0.02 mag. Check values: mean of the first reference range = 9.36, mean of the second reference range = 9.16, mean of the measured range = 9.12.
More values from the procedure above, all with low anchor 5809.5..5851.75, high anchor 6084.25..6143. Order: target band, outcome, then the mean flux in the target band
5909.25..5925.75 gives 0.047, 9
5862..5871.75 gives 0.077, 8.84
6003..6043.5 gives 0.025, 9.02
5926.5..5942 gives 0.031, 9.12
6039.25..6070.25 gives -0.031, 9.45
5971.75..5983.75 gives 0.003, 9.28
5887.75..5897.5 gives 0.271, 7.36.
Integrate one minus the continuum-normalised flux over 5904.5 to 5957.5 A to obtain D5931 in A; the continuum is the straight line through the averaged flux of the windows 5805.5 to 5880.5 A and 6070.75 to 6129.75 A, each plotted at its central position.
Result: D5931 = 0.73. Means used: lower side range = 9.33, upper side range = 9.05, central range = 9.11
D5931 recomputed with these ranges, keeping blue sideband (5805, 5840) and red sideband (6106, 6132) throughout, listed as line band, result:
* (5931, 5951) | 0.4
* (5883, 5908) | 4.2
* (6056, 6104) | 0.2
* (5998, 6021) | 1.2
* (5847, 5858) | 0.4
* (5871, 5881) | 0.6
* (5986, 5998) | 0.2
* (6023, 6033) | 0.3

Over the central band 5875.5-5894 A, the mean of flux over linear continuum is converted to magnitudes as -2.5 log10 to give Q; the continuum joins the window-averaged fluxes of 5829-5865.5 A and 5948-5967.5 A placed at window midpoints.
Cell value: 0.17 mag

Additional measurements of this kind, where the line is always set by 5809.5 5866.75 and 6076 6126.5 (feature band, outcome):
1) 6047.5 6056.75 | -0.040 mag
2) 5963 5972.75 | 0.012 mag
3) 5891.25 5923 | 0.100 mag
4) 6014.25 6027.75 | -0.002 mag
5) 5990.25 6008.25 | 0.049 mag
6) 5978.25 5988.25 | 0.006 mag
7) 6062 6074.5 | -0.048 mag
